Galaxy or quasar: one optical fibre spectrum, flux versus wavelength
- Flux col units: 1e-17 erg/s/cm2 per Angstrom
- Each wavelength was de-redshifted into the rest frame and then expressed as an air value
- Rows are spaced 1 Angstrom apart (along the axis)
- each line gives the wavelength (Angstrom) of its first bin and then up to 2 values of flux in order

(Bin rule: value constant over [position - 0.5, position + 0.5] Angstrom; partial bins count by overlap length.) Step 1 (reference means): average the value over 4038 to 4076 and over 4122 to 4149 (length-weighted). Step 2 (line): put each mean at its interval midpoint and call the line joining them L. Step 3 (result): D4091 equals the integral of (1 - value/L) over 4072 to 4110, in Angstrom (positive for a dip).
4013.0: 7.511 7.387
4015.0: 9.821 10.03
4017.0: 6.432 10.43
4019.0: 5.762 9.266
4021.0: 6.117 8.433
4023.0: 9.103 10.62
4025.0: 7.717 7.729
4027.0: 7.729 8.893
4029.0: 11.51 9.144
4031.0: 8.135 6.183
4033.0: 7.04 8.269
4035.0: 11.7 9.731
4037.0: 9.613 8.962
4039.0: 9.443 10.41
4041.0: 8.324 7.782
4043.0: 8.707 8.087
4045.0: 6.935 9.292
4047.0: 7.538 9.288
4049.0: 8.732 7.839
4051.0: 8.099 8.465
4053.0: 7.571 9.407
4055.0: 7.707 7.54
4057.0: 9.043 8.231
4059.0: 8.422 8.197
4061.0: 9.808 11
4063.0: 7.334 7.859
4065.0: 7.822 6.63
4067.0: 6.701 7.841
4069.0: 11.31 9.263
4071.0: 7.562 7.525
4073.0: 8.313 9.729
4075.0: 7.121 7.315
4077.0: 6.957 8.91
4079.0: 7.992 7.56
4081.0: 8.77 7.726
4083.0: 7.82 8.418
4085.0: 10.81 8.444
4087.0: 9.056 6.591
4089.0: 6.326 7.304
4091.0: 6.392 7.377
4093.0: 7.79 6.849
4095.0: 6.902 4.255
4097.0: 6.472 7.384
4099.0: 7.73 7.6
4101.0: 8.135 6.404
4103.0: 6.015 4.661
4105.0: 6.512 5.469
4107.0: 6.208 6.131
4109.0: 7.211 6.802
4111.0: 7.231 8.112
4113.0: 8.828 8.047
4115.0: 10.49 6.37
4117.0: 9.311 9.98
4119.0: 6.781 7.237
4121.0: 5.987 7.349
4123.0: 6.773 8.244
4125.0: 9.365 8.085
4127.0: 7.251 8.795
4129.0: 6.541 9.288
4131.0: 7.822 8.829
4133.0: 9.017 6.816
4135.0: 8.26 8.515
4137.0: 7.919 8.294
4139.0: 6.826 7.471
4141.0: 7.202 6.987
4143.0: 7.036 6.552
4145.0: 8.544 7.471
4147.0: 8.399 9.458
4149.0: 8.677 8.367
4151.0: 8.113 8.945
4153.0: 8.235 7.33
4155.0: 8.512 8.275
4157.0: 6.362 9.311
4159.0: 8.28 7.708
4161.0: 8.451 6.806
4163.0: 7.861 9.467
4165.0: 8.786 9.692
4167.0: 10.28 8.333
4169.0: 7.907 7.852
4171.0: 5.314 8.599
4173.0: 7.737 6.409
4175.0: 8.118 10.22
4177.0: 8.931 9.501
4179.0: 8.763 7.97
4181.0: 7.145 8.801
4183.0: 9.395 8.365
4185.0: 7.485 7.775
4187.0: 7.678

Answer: 4.1 Angstrom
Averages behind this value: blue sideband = 8.4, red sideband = 7.92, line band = 7.31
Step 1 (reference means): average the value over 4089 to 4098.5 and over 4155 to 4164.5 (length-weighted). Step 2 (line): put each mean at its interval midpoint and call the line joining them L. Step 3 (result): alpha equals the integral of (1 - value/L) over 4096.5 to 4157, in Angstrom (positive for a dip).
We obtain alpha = -2.1 Angstrom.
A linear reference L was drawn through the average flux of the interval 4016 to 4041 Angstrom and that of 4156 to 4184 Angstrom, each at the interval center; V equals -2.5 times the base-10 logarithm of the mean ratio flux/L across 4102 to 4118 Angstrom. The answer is 0.172 mag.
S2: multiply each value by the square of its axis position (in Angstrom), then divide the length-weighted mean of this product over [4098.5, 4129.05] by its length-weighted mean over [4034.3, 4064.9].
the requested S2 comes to 0.88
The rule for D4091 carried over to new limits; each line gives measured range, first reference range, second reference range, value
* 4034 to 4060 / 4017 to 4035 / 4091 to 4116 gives -2.05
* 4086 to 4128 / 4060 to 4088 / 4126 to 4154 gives 4.48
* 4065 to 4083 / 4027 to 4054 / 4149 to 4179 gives 1.07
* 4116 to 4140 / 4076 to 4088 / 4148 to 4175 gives 0.84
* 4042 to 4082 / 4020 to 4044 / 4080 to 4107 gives -1.38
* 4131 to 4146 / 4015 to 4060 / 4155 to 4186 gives 1.09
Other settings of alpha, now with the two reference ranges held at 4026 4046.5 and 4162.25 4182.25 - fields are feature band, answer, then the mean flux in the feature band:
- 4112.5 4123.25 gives 0.72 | 7.95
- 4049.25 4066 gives 0.68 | 8.35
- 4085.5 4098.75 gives 2.43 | 7.02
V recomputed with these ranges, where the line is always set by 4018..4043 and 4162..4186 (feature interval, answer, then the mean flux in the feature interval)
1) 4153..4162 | 0.05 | 7.97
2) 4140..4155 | 0.06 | 7.95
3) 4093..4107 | 0.29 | 6.53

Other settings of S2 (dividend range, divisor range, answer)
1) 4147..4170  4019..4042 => 1.02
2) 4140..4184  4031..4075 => 1.02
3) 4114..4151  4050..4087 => 0.99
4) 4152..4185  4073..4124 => 1.15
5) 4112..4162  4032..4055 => 0.97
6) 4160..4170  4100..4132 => 1.17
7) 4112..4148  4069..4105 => 1.07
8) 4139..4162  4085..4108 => 1.18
